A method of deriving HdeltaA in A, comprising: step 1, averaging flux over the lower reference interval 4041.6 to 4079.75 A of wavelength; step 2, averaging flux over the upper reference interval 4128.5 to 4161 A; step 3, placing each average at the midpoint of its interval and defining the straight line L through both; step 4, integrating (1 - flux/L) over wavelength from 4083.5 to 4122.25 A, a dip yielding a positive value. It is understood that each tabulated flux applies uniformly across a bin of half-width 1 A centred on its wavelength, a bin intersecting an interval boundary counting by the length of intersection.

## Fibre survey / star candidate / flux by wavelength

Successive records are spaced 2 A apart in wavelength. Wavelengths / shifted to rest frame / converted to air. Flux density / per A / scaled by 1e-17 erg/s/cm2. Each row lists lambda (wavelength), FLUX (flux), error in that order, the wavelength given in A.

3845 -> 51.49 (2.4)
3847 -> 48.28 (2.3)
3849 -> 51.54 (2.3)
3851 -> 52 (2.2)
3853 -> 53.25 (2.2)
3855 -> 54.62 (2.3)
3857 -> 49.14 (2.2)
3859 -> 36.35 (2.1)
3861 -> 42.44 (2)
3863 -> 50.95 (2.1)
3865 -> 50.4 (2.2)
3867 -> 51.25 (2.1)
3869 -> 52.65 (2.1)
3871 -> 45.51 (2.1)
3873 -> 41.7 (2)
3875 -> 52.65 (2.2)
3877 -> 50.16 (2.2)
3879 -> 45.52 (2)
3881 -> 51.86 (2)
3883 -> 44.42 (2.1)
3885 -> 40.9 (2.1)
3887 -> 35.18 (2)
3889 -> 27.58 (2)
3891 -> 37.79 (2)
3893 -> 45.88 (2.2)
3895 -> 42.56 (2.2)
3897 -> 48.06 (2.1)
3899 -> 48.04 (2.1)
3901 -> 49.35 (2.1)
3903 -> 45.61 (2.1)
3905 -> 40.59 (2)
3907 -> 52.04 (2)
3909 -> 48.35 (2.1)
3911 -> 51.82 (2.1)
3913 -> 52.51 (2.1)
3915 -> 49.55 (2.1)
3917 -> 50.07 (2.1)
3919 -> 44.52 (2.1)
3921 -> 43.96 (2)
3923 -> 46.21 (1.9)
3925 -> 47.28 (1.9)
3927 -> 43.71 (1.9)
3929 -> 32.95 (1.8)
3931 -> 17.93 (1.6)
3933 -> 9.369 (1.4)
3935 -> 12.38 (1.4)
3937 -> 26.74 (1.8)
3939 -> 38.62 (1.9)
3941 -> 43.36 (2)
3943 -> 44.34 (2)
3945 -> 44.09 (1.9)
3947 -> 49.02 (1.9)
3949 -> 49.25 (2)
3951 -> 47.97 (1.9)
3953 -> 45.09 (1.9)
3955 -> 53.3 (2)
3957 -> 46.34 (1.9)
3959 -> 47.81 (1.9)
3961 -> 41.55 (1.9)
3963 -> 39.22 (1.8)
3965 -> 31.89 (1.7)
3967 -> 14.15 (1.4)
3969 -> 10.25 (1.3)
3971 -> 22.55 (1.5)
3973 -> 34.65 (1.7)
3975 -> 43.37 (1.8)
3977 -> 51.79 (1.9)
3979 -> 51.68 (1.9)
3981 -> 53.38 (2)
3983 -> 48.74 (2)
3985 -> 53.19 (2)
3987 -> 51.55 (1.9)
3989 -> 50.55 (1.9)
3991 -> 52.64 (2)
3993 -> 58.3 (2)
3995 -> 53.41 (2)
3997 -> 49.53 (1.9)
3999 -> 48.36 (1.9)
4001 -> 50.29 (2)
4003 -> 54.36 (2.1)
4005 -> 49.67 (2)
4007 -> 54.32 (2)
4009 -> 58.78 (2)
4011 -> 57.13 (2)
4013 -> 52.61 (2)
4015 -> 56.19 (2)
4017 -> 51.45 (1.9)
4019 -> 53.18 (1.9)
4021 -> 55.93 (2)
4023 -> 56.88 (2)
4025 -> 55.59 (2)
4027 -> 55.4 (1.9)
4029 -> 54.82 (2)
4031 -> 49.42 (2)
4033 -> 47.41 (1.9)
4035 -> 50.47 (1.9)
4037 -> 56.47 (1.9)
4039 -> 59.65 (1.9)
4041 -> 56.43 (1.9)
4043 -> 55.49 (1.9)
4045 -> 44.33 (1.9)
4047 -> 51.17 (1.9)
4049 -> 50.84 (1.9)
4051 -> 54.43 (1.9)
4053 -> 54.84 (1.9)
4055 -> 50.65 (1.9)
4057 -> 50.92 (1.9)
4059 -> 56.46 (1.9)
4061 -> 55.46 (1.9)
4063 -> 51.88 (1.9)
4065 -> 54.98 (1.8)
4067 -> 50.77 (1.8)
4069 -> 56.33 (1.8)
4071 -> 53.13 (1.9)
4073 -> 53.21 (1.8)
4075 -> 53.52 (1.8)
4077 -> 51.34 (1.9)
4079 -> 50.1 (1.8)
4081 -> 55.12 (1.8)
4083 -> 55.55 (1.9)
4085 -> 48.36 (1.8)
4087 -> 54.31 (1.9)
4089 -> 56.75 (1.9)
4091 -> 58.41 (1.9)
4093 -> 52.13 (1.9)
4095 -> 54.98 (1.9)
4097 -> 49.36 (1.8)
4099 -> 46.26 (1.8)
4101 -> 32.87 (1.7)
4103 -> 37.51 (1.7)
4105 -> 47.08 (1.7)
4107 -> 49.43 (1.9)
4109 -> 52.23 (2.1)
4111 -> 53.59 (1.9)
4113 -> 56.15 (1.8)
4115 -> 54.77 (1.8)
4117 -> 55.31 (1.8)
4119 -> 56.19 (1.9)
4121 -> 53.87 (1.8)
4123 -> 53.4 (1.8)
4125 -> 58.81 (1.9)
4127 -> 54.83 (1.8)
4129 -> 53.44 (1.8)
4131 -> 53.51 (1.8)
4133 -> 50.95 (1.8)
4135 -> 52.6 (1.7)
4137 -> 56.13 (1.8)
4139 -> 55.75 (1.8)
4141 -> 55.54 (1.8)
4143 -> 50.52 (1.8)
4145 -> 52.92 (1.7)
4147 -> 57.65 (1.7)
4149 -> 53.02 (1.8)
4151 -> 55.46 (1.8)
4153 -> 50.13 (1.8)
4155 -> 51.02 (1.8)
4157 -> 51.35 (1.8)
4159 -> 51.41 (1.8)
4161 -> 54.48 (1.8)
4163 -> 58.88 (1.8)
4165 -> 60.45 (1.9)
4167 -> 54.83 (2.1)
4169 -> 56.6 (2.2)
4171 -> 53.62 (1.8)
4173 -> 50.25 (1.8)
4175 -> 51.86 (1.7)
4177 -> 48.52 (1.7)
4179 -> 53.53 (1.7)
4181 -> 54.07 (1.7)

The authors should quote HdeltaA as 1.4 A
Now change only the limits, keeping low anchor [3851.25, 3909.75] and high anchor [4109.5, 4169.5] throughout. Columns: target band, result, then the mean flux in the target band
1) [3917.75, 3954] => 7.3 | 38.2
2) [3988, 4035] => -2.8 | 53.3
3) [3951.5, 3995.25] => 5.2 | 43.3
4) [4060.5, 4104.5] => 1.0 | 51.4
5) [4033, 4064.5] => -1.0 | 53.1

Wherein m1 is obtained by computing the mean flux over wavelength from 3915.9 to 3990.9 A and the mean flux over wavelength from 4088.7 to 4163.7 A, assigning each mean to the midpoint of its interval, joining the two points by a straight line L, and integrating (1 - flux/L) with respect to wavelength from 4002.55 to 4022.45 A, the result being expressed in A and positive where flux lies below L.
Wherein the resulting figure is -4.47 A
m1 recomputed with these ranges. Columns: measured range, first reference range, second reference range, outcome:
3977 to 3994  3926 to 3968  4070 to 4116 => -4.9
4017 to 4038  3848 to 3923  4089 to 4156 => -1.4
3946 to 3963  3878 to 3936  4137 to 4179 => -1.2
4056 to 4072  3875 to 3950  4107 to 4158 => -1.1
